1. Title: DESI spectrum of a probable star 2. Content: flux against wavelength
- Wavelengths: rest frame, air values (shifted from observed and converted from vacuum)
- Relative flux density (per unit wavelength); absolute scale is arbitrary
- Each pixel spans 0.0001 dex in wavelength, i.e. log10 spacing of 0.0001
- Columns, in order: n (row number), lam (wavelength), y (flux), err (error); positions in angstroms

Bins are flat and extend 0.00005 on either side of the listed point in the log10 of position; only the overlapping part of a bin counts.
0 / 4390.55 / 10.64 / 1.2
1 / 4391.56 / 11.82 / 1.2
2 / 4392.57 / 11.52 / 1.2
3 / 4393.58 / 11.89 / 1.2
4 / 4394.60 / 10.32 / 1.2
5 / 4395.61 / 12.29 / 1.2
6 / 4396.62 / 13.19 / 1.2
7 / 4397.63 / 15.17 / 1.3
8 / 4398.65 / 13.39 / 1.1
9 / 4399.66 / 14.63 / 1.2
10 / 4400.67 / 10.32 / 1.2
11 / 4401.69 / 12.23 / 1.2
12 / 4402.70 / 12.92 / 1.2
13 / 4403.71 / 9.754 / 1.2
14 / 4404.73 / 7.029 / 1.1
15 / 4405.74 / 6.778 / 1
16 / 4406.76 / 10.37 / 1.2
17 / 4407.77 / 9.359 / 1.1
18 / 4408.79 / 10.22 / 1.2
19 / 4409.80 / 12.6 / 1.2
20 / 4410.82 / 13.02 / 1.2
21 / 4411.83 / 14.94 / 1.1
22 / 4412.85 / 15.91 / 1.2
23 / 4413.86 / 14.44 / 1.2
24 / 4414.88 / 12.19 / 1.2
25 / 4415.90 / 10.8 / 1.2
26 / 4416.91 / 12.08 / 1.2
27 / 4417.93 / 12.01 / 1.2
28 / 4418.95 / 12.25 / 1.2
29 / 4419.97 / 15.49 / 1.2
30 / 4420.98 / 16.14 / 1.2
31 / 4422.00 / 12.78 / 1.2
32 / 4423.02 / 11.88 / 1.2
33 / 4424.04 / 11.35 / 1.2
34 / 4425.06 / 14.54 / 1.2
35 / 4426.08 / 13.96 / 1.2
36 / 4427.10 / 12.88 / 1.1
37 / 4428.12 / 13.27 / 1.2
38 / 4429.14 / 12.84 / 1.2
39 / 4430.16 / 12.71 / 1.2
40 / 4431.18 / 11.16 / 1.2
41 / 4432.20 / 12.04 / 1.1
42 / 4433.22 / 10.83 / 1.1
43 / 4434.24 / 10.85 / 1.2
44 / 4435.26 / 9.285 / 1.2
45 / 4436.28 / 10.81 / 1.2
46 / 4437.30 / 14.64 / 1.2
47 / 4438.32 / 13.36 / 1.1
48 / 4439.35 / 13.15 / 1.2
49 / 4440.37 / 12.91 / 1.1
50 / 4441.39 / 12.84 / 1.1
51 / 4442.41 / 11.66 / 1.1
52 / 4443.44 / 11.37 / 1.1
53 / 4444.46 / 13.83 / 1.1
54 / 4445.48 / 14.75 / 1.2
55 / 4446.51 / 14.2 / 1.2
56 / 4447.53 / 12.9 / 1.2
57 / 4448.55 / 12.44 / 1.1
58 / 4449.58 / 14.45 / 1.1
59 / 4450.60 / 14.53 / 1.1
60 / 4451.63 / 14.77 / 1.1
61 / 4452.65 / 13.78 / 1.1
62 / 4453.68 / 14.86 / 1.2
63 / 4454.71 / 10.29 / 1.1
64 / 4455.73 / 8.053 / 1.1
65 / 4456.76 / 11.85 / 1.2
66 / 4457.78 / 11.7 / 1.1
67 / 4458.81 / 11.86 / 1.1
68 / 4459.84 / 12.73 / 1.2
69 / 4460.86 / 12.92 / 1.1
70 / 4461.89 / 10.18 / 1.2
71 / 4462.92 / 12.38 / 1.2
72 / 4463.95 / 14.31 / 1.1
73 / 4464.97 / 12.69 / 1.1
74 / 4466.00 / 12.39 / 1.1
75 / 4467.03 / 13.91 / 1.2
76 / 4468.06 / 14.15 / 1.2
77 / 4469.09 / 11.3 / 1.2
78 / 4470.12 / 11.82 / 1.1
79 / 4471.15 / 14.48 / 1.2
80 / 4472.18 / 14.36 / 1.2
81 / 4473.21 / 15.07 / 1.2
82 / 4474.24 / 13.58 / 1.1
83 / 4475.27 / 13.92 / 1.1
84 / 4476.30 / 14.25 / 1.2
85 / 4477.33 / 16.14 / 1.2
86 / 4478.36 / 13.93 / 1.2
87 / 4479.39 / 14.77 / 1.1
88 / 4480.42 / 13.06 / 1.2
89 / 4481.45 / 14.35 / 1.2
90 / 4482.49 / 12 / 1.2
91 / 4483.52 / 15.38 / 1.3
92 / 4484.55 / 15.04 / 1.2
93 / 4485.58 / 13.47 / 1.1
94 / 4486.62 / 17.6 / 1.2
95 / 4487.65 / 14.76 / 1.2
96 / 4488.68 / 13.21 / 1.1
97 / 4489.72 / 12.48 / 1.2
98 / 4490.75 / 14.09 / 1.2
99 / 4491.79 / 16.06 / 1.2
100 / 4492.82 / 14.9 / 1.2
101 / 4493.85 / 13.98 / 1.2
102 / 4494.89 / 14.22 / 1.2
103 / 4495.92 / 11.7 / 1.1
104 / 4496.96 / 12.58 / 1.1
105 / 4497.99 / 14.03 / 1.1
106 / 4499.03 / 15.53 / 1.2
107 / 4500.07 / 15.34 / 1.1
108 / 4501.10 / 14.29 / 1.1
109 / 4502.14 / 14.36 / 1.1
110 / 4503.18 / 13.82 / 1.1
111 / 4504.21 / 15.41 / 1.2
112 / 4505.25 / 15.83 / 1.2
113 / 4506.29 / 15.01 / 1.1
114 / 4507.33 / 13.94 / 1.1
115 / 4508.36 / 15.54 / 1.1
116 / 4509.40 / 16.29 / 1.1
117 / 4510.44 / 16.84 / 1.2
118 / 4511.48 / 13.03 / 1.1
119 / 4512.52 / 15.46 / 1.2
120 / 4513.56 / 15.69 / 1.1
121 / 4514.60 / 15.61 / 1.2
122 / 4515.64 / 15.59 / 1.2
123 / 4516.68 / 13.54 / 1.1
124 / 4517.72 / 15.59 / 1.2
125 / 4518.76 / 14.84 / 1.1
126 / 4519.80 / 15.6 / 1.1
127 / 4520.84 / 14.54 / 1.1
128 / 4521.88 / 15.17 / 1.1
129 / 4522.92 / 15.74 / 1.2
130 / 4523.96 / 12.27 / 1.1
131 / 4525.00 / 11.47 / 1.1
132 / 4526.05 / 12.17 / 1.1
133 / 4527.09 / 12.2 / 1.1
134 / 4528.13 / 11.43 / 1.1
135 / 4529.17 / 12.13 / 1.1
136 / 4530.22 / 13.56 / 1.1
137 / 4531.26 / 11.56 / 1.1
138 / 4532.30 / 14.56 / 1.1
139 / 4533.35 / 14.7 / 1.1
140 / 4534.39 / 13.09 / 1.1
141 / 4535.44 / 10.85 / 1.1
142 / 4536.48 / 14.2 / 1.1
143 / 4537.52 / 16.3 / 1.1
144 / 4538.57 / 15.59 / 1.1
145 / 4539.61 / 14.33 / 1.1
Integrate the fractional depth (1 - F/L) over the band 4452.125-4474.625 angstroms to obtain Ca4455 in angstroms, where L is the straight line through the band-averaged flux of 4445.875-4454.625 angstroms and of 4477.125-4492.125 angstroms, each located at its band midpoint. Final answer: 2.2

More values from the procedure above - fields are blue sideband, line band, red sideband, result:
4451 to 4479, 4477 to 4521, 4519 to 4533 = -4.8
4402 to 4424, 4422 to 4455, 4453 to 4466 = -2.1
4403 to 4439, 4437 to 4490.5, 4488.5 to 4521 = 0.3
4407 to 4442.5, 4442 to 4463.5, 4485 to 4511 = 1.1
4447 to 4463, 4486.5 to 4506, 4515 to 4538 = -1.8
